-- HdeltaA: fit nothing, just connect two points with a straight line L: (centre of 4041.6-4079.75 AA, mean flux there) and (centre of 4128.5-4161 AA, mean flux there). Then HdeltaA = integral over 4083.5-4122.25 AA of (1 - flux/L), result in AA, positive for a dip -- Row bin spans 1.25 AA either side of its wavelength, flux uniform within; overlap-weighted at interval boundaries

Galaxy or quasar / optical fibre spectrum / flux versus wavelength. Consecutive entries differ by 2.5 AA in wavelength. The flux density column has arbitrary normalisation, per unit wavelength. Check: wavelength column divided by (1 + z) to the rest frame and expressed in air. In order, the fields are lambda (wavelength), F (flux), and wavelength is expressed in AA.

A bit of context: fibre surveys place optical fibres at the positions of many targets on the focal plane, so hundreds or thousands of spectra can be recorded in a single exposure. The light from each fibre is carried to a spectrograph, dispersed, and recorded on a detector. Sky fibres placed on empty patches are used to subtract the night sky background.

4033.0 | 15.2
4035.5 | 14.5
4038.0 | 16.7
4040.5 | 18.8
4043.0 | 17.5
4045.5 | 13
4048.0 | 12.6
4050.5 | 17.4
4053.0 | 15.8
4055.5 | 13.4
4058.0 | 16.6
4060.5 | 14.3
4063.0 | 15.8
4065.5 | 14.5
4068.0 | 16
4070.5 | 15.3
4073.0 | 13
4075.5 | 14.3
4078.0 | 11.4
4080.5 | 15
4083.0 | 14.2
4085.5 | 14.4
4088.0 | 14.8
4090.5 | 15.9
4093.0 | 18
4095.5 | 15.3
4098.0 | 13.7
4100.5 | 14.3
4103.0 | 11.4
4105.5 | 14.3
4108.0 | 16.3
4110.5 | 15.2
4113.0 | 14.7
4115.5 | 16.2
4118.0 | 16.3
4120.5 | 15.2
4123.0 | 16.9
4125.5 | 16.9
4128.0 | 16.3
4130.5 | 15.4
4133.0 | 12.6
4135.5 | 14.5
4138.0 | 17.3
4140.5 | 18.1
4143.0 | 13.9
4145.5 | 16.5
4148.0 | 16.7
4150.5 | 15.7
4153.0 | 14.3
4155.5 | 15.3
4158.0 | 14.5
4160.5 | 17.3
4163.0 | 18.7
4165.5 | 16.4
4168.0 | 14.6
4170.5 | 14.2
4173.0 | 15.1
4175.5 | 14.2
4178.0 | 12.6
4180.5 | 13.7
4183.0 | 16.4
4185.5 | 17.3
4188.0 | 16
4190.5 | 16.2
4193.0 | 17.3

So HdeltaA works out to 0.2 AA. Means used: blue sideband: 14.7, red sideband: 15.5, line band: 15.1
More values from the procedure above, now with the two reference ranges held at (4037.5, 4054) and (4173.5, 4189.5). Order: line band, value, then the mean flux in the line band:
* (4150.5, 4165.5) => -0.81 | 16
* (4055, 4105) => 3.58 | 14.6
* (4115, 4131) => -0.80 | 16.2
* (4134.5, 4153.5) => -0.81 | 16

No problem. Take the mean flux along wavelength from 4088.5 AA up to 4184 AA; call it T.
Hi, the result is 15.4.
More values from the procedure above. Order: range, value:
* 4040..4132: 15.1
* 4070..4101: 14.6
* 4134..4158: 15.7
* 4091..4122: 15.1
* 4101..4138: 15.2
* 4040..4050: 15.4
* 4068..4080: 13.9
